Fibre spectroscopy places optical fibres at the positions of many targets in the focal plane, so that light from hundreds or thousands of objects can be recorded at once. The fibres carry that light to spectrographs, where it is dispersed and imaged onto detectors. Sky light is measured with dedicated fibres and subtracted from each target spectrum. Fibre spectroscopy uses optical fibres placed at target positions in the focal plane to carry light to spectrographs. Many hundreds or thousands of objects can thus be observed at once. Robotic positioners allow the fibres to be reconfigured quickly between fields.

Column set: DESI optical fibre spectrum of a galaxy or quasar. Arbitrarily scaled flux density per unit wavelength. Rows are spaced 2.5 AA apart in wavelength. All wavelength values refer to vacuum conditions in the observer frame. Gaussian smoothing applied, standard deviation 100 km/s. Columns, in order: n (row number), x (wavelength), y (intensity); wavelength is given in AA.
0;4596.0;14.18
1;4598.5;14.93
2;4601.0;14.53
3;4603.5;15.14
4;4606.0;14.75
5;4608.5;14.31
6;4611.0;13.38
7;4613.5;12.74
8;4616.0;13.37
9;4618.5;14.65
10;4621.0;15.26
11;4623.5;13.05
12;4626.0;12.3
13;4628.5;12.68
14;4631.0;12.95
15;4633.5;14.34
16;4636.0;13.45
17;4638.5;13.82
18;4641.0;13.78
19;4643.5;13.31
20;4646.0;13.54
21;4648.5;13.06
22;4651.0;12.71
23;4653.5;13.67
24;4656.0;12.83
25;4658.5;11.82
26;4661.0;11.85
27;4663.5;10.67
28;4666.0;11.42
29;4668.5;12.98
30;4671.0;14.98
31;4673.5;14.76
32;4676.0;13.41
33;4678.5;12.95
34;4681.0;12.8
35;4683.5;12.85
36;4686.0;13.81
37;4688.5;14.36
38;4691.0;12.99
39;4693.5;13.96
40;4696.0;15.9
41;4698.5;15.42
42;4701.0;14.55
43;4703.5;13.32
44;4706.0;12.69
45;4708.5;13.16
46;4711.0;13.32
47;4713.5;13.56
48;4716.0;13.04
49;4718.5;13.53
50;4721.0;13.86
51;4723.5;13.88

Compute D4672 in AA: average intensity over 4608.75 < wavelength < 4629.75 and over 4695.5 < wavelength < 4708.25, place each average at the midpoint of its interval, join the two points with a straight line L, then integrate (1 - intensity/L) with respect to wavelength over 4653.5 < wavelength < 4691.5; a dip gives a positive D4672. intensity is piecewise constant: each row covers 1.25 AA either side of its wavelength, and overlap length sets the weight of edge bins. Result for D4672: 2.6 AA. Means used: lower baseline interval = 13.5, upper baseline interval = 14.2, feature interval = 13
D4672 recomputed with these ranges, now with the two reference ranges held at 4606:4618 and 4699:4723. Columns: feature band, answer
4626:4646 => 0.3 AA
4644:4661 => 0.9 AA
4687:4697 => -0.5 AA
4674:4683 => 0.3 AA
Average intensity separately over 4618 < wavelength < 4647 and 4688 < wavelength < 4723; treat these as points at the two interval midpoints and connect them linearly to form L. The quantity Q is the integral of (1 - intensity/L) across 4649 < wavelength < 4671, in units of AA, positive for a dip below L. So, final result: 2.0 AA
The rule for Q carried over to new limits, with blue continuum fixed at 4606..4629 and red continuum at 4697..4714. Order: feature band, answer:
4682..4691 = 0.1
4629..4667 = 2.2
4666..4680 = 0.1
